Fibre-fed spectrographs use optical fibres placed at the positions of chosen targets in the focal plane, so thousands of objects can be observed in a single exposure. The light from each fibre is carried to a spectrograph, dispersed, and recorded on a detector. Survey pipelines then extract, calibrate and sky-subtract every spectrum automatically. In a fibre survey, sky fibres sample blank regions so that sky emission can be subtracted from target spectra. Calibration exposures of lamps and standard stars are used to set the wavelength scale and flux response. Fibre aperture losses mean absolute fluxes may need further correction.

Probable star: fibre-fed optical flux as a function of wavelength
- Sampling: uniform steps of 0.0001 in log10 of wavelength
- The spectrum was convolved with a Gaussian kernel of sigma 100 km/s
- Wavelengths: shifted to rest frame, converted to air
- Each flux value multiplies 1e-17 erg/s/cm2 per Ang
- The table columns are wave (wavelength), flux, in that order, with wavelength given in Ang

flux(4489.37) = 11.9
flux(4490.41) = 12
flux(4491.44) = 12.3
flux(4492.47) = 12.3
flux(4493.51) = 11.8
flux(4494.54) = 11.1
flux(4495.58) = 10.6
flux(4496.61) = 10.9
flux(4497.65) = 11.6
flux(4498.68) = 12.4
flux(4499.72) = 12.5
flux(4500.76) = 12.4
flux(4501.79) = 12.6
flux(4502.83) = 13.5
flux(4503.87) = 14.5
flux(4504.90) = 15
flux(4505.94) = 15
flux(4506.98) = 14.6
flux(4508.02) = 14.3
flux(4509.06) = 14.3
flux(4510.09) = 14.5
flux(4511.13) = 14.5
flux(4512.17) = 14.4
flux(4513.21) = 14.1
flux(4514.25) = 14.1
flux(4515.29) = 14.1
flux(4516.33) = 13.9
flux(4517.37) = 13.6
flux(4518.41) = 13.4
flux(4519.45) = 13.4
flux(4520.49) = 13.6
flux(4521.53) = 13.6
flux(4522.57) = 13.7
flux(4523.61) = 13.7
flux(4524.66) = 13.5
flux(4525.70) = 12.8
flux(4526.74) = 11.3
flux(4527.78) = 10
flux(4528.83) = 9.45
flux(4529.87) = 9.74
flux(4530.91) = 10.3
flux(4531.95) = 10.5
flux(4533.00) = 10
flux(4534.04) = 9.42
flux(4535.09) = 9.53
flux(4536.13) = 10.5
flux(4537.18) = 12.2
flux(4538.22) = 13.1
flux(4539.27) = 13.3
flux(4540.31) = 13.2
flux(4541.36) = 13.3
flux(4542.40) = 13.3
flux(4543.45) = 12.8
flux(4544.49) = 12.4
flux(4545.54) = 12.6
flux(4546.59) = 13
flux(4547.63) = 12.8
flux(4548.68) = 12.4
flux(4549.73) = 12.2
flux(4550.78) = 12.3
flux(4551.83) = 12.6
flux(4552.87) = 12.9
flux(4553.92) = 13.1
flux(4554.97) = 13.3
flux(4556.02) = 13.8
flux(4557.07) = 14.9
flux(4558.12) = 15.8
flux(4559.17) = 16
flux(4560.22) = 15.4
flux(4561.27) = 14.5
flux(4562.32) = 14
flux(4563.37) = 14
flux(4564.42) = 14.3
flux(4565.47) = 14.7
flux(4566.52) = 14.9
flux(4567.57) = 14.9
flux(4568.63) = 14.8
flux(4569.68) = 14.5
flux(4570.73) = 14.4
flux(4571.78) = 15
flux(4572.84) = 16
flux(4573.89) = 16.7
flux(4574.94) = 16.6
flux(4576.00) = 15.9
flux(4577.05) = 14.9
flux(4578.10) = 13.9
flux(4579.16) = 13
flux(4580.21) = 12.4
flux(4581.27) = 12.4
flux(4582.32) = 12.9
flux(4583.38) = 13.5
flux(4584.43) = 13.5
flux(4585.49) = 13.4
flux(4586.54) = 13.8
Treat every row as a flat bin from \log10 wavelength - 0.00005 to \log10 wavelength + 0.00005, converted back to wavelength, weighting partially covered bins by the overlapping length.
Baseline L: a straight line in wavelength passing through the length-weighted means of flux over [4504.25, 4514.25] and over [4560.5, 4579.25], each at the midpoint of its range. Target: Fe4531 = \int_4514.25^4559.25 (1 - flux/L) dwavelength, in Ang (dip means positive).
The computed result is 6.4 Ang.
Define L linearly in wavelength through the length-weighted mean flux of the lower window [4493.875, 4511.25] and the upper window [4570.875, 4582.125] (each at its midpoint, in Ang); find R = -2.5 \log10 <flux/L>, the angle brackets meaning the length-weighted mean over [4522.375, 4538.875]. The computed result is 0.22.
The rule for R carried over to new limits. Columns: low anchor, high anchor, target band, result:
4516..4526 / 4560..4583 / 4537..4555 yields 0.10 mag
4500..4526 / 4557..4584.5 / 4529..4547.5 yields 0.21 mag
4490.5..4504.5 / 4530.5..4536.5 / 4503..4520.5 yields -0.24 mag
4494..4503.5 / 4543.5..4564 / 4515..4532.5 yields 0.03 mag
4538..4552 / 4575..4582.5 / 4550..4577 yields -0.09 mag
